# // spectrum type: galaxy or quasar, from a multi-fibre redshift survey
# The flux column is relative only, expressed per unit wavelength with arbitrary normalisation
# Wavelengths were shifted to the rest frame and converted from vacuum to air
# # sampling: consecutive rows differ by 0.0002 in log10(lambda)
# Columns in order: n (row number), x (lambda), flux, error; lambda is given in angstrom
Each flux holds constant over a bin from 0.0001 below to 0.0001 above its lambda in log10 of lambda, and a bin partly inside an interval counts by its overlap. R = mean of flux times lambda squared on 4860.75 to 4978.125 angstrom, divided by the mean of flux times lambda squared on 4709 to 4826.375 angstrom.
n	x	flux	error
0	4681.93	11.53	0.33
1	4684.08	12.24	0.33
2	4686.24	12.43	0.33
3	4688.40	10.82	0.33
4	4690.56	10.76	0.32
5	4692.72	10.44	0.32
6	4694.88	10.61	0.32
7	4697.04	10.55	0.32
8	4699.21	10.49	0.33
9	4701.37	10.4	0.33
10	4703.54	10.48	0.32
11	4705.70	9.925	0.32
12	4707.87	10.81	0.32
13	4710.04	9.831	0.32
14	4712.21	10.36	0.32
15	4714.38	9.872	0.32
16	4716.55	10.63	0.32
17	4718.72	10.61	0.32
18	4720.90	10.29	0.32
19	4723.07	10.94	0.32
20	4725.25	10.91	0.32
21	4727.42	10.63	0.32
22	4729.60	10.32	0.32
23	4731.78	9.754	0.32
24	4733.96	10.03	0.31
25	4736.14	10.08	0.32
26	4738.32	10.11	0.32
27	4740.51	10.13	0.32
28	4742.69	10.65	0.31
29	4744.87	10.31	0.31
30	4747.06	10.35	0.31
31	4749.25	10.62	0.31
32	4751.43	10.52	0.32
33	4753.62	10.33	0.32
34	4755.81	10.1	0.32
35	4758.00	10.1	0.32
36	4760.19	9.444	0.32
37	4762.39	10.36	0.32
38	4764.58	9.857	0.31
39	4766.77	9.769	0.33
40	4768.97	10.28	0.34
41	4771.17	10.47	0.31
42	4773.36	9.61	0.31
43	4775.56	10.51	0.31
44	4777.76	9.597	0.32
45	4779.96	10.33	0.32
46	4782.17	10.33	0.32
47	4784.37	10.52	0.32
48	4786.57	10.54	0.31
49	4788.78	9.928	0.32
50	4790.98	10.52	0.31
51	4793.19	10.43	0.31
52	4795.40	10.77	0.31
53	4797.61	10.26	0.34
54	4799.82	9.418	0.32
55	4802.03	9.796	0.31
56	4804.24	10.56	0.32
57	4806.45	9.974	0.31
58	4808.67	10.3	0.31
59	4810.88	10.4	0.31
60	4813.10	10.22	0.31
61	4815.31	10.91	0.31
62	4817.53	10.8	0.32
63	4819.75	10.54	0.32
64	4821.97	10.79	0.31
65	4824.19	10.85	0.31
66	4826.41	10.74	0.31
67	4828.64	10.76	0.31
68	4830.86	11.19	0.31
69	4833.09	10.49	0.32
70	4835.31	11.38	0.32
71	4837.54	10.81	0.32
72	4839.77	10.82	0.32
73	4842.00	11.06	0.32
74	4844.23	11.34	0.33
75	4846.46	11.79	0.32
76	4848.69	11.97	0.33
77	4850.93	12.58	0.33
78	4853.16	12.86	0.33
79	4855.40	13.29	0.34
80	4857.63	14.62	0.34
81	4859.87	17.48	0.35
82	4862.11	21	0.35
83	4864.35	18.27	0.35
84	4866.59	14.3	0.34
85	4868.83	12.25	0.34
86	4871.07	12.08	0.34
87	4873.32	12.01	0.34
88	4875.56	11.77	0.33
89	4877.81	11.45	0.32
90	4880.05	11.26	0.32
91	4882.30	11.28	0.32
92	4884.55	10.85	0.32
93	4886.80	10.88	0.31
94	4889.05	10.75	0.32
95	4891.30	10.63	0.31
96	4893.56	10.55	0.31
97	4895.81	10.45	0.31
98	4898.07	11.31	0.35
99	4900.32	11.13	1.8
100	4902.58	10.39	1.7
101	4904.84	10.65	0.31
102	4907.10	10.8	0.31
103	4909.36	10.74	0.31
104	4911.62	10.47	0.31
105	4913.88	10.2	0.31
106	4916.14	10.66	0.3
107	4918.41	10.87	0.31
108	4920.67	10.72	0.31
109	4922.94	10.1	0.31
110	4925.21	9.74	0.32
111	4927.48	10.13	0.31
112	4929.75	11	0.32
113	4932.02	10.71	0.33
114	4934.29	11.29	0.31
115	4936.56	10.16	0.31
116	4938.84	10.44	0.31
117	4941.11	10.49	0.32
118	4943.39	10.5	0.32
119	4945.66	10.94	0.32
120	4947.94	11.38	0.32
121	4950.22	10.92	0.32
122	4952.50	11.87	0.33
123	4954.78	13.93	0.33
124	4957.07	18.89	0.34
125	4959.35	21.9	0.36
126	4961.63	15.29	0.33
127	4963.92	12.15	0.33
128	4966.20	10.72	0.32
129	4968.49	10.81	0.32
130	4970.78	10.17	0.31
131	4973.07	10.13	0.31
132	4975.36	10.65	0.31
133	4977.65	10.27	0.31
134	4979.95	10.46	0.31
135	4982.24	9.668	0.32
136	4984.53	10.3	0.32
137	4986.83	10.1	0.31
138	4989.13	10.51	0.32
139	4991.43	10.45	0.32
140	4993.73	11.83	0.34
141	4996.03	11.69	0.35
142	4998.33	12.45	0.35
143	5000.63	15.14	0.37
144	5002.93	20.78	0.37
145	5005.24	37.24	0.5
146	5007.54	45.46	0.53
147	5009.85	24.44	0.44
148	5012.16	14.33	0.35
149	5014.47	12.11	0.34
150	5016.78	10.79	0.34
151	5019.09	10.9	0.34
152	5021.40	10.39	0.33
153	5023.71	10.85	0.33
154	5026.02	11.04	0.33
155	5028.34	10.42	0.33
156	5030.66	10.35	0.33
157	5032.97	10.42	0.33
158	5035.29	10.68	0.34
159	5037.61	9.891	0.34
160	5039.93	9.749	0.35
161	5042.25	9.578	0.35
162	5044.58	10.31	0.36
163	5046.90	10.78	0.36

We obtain 1.2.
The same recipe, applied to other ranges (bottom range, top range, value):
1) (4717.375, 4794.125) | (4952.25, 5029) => 1.55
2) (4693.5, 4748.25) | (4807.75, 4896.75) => 1.22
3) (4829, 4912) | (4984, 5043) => 1.26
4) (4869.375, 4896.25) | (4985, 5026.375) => 1.51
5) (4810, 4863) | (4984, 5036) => 1.34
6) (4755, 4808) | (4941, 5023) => 1.52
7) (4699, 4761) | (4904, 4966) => 1.24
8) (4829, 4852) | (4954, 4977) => 1.24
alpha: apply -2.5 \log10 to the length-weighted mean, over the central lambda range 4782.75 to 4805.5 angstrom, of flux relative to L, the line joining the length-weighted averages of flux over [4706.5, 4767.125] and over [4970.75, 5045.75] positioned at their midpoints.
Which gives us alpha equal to 0.07 mag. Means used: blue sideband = 10.3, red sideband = 13.5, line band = 10.3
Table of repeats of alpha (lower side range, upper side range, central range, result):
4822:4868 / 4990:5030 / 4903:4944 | 0.35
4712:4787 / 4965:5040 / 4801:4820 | 0.07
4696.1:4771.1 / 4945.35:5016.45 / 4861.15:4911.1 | 0.09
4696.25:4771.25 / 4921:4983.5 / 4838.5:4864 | -0.23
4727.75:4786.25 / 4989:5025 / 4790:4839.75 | 0.12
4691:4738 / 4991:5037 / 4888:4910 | 0.26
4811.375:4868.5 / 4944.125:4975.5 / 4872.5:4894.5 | 0.13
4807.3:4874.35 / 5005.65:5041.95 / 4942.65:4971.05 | 0.04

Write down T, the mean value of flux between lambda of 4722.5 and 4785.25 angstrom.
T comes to 10.2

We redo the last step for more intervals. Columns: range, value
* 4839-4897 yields 12.6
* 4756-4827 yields 10.3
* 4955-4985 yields 12.5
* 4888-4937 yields 10.6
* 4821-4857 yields 11.5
